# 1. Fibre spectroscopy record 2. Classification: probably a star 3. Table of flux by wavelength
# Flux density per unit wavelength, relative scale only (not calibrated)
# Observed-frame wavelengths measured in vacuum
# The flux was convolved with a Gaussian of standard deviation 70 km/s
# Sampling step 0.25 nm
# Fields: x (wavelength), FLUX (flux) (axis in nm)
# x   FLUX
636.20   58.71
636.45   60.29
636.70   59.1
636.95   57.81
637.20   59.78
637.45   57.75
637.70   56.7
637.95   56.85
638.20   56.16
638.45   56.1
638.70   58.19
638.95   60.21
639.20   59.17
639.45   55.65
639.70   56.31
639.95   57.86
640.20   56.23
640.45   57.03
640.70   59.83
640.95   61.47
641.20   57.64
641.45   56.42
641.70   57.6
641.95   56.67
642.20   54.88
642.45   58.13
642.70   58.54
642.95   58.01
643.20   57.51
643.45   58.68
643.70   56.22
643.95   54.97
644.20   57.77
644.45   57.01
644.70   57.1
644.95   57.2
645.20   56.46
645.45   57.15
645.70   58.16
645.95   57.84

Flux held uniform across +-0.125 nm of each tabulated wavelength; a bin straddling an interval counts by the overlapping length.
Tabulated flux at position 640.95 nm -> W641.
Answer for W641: 61.47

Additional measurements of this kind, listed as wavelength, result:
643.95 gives 54.97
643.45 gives 58.68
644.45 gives 57.01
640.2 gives 56.23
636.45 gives 60.29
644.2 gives 57.77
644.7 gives 57.1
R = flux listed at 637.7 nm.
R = 56.7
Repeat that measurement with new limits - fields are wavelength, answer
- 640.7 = 59.83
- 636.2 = 58.71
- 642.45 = 58.13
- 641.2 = 57.64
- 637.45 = 57.75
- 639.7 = 56.31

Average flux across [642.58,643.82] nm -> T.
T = 57.8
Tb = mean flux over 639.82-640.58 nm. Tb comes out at 57.1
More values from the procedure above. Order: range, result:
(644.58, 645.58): 57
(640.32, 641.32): 59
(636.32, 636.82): 59.7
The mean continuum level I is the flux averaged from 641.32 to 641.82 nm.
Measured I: 57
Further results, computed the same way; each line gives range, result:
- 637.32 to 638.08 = 57.1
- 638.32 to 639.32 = 58.4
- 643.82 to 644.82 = 56.7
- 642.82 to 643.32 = 57.8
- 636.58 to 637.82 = 58.2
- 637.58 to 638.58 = 56.5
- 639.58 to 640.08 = 57.1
